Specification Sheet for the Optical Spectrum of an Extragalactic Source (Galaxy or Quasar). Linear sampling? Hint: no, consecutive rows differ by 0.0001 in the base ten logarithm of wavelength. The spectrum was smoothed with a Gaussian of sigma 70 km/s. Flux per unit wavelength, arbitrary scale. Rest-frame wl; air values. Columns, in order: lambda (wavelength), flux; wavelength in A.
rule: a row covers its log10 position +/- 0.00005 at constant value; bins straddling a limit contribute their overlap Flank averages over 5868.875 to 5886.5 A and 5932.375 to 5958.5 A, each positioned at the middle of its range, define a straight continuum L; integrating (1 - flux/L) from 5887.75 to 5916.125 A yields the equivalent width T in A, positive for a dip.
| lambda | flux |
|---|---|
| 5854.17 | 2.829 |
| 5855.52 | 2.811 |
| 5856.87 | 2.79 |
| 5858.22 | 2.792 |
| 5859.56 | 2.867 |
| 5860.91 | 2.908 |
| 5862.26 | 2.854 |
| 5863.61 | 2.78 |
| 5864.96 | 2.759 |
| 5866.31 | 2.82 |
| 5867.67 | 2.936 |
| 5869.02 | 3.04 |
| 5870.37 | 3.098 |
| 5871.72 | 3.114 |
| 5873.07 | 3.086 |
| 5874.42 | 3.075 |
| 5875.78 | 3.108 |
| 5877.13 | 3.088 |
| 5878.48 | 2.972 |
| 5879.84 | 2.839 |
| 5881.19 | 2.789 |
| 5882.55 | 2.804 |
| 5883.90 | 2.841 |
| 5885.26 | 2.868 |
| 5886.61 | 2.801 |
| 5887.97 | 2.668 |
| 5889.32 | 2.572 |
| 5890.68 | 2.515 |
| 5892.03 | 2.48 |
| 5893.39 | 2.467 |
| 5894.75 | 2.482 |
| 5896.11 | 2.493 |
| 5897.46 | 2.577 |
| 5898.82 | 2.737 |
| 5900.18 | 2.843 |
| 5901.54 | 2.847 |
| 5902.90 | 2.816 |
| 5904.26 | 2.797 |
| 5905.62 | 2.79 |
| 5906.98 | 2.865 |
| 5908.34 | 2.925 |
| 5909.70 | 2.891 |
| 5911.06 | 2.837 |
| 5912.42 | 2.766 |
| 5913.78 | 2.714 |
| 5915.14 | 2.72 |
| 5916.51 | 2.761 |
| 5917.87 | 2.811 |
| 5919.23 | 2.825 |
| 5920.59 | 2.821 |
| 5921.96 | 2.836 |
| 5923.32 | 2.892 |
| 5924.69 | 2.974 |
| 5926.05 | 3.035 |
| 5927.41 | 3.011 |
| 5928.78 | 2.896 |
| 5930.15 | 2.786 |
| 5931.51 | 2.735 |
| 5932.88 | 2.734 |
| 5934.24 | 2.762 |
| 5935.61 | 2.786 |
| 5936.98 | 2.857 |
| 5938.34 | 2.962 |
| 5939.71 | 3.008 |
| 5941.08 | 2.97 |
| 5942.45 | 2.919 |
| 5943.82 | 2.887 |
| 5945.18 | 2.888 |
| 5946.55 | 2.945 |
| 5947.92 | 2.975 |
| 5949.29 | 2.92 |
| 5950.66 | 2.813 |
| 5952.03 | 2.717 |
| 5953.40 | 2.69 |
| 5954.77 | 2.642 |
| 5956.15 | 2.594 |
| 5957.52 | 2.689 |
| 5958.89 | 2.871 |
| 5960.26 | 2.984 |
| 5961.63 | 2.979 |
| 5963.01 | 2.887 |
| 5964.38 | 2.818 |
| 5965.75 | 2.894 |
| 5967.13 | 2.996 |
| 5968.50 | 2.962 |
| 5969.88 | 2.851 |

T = 2.08 A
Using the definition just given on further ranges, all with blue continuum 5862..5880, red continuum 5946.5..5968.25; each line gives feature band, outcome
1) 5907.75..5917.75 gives 0.37 A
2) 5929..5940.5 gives 0.16 A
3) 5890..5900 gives 1.31 A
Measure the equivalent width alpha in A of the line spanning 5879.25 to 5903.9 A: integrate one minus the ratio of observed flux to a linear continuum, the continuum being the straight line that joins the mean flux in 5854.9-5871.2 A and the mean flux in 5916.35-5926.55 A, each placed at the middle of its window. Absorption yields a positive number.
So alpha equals 1.56 A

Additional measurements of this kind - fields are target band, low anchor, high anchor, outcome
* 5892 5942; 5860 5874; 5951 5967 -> 1.10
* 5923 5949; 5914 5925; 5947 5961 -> -0.83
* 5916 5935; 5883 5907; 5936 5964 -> -0.45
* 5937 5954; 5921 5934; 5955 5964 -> -0.28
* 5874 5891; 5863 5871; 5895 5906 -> -0.13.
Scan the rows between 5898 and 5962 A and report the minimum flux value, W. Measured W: 2.594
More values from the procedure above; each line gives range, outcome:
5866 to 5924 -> 2.467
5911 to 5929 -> 2.714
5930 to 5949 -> 2.734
